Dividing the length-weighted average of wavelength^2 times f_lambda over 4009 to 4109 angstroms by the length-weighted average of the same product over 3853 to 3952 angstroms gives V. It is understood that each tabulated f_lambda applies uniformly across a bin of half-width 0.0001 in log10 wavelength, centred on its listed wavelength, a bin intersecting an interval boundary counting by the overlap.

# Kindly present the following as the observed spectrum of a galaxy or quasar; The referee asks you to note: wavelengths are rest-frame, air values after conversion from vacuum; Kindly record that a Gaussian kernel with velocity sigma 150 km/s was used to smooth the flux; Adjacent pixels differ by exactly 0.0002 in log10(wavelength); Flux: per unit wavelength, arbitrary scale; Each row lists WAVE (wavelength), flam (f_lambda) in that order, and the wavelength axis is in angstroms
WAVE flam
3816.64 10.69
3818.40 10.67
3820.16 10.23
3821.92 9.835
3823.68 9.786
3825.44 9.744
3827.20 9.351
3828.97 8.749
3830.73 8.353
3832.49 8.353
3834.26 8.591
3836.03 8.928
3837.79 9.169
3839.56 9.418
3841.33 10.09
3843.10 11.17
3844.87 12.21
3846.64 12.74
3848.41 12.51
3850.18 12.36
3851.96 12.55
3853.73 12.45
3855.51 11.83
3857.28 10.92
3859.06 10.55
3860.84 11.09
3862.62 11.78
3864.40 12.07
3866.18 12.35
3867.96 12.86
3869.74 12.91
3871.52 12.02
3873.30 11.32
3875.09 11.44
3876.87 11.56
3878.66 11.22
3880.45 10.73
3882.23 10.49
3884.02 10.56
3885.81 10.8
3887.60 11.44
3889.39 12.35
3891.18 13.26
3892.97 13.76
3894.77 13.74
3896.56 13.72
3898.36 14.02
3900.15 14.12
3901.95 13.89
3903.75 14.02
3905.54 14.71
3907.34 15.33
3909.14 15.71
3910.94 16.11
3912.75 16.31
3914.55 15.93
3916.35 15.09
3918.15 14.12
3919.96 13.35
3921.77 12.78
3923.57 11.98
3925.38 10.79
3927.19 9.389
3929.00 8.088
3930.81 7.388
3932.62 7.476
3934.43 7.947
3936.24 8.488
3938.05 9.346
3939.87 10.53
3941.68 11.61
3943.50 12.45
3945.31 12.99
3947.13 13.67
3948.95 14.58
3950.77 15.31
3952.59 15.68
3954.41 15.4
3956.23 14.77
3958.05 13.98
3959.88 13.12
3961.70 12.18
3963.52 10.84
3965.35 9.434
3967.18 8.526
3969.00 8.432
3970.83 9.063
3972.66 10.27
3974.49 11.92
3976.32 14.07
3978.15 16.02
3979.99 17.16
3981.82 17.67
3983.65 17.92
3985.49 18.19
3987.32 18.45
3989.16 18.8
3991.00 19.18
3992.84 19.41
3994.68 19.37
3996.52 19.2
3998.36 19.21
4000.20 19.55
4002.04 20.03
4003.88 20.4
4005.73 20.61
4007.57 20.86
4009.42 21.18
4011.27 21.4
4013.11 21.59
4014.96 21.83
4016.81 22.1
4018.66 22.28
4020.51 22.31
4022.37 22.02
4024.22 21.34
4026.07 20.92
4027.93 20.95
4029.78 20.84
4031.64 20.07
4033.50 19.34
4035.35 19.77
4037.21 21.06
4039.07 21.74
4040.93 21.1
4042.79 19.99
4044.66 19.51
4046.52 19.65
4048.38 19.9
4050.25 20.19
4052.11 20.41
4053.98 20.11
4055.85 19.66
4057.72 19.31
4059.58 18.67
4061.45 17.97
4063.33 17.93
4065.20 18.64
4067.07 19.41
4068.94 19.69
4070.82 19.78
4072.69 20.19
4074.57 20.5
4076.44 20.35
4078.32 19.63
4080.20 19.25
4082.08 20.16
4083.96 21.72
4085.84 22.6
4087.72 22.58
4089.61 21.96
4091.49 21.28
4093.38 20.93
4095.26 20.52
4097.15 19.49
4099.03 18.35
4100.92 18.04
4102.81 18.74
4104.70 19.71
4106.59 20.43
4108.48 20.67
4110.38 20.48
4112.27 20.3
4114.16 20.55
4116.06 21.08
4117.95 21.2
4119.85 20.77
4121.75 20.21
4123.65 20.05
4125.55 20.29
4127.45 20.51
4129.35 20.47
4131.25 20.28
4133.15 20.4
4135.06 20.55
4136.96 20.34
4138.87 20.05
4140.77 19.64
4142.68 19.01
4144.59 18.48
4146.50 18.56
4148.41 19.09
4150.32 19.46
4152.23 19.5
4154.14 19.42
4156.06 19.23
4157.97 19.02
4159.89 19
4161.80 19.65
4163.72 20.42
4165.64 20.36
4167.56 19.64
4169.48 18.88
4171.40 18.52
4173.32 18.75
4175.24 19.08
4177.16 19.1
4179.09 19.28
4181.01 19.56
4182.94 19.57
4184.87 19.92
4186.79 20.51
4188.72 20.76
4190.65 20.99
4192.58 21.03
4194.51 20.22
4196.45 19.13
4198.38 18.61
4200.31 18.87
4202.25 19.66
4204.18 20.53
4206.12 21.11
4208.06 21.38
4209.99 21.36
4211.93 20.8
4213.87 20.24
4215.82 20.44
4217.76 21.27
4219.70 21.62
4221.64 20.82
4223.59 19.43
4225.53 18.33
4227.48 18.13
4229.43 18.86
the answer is 1.79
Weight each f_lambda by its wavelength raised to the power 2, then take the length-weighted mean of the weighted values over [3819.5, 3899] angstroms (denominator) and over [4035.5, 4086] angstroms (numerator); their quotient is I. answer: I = 1.96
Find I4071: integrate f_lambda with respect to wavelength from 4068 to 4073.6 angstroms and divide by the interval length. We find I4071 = 19.9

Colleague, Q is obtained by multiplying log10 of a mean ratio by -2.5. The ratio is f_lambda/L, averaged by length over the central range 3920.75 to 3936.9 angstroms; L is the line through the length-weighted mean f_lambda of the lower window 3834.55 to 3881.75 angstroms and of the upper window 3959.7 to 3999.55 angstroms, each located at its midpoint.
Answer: 0.39 mag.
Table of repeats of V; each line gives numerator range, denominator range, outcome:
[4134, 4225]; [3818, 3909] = 2.00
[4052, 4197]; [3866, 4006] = 1.60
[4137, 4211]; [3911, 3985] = 1.76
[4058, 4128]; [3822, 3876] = 2.08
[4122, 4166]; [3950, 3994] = 1.49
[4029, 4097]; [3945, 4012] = 1.32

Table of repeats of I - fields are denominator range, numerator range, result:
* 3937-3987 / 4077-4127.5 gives 1.66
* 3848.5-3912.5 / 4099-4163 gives 1.78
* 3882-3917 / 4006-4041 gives 1.63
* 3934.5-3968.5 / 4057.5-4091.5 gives 1.75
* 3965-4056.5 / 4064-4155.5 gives 1.12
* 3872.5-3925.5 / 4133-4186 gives 1.67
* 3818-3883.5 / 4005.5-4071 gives 2.06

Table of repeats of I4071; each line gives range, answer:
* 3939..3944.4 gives 11.5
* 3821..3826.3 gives 9.79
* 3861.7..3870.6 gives 12.4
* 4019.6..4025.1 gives 21.9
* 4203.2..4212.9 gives 21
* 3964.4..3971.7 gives 8.87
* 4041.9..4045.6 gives 19.7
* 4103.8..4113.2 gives 20.3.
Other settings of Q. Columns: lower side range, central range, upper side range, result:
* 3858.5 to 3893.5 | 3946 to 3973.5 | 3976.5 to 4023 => 0.35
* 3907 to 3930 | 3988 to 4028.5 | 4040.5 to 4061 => -0.16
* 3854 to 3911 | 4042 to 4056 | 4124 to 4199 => -0.19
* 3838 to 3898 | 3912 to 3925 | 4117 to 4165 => -0.06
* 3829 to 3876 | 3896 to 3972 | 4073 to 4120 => 0.14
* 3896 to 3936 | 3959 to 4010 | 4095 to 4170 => -0.07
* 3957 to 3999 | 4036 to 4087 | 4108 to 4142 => -0.11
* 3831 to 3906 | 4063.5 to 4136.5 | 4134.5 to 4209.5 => -0.14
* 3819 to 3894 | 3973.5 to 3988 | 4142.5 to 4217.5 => -0.14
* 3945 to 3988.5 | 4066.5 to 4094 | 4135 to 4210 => -0.21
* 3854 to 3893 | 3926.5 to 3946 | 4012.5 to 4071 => 0.48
